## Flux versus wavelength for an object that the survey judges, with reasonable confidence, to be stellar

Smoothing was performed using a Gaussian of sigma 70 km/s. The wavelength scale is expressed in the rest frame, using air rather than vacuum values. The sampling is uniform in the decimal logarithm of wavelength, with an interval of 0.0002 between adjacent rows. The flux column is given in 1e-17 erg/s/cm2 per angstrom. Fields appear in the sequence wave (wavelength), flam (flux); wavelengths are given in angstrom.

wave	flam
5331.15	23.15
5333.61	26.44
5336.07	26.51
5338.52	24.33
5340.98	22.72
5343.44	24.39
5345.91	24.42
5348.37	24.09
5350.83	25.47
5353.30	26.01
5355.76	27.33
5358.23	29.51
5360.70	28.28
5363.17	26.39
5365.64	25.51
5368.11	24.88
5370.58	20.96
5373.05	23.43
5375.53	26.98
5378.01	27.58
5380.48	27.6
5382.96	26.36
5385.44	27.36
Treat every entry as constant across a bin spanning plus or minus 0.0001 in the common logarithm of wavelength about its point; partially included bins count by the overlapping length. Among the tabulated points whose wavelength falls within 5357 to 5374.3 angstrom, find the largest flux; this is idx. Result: 29.51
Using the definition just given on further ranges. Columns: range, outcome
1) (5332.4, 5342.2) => 26.51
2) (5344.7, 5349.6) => 24.42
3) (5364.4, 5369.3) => 25.51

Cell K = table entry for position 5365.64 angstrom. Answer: 25.51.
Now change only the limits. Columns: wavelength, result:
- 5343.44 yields 24.39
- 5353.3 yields 26.01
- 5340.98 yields 22.72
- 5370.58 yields 20.96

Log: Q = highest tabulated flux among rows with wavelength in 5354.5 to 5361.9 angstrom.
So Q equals 29.51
